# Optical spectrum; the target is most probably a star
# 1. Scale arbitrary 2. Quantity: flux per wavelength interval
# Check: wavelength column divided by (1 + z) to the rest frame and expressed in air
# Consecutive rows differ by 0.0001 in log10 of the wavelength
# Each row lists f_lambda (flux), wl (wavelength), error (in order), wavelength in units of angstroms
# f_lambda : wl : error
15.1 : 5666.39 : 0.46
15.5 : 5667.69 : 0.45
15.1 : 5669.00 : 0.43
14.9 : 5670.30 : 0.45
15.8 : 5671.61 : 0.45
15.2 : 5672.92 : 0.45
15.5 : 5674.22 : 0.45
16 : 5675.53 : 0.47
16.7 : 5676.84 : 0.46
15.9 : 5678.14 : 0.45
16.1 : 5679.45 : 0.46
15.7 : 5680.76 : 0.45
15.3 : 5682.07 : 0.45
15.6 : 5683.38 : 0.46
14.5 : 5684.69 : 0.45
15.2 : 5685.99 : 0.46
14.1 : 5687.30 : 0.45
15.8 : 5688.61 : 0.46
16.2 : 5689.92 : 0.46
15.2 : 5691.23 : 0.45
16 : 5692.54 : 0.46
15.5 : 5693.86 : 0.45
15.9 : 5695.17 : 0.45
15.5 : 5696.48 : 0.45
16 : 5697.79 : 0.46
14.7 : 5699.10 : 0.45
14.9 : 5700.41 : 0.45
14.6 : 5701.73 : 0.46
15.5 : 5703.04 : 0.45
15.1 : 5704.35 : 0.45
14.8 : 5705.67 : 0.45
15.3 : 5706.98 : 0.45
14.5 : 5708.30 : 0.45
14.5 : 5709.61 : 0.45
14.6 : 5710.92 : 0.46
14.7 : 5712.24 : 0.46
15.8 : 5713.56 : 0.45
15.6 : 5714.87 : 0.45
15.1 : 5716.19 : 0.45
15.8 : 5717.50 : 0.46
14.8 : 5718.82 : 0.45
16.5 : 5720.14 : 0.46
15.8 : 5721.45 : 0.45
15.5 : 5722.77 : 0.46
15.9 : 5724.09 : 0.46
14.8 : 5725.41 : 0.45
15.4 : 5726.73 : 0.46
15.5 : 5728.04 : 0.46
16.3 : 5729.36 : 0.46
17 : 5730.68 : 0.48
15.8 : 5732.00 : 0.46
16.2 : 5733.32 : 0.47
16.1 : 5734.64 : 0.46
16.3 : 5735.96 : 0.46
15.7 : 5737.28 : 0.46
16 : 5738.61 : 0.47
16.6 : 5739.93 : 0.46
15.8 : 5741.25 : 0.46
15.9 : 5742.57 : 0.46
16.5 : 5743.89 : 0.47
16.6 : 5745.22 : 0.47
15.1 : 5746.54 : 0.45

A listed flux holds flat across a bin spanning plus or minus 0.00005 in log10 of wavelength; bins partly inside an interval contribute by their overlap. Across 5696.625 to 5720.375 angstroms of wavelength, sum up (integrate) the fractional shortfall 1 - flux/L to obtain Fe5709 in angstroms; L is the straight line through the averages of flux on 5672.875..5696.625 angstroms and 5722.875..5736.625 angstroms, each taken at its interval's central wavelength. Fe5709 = 0.9 angstroms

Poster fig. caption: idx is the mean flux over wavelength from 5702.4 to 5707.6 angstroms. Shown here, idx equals 15.2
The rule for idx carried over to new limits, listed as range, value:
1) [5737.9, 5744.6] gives 16.1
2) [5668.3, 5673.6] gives 15.3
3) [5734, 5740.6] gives 16.1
